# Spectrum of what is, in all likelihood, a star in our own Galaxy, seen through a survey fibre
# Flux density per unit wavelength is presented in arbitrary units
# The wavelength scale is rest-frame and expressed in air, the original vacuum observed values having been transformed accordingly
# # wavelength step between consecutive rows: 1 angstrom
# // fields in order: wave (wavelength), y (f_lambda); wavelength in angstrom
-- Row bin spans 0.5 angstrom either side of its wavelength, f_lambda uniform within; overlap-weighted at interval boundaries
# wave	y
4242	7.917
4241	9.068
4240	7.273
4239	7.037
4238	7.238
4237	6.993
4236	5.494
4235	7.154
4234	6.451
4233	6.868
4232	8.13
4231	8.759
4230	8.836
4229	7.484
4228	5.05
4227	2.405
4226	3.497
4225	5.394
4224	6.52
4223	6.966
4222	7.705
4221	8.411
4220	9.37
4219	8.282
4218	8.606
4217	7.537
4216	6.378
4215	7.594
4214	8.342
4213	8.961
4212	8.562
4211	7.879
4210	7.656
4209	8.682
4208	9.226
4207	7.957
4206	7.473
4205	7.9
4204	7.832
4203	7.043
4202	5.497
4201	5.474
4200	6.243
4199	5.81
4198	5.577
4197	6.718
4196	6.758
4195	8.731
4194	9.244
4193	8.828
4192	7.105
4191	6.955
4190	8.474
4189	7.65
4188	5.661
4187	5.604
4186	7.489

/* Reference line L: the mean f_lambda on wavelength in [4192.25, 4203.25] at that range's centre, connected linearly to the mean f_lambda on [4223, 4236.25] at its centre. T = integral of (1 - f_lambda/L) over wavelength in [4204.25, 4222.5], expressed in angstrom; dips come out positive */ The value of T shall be -4.1 angstrom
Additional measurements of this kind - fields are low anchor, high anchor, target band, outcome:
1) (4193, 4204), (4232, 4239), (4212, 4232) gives -1.12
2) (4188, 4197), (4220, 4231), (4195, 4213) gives 0.02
